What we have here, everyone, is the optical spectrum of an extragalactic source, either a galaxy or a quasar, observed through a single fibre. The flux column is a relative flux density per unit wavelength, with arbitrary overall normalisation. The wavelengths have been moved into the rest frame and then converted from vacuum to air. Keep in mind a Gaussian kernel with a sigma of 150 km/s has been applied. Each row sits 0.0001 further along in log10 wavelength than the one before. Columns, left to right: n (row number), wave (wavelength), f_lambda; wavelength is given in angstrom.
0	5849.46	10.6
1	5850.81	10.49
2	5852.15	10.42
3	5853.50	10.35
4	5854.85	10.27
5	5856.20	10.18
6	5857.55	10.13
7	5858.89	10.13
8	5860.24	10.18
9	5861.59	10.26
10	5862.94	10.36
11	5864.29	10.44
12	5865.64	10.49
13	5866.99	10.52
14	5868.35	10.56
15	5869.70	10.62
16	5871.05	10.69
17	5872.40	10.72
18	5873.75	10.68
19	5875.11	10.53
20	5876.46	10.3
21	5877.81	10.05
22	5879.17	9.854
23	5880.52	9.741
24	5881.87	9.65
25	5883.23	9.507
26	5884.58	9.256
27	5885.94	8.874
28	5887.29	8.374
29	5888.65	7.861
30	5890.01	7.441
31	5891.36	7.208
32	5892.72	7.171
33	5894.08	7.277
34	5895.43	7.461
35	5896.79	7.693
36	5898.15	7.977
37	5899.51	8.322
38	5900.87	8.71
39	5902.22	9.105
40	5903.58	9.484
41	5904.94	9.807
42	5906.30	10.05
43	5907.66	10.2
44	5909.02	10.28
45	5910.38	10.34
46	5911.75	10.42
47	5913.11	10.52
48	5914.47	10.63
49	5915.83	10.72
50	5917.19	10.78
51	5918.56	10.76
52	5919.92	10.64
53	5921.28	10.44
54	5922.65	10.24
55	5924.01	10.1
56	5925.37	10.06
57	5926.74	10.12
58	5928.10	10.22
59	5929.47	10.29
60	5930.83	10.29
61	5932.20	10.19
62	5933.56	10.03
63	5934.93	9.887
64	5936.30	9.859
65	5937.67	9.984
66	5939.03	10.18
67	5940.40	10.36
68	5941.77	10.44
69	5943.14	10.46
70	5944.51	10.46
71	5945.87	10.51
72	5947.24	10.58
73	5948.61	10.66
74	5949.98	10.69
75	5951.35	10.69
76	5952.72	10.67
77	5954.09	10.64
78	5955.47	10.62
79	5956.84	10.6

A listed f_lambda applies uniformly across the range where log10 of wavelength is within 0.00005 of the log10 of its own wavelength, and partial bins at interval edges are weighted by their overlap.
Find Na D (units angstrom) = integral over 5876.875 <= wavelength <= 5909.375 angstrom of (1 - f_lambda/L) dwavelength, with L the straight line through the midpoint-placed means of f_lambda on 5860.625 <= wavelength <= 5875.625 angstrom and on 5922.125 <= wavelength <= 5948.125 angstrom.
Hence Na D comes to 5.0 angstrom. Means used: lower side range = 10.5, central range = 8.8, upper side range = 10.2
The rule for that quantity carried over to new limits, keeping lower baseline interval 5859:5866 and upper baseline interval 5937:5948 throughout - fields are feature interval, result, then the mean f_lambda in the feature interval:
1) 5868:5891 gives 1.5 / 9.64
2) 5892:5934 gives 2.7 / 9.69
